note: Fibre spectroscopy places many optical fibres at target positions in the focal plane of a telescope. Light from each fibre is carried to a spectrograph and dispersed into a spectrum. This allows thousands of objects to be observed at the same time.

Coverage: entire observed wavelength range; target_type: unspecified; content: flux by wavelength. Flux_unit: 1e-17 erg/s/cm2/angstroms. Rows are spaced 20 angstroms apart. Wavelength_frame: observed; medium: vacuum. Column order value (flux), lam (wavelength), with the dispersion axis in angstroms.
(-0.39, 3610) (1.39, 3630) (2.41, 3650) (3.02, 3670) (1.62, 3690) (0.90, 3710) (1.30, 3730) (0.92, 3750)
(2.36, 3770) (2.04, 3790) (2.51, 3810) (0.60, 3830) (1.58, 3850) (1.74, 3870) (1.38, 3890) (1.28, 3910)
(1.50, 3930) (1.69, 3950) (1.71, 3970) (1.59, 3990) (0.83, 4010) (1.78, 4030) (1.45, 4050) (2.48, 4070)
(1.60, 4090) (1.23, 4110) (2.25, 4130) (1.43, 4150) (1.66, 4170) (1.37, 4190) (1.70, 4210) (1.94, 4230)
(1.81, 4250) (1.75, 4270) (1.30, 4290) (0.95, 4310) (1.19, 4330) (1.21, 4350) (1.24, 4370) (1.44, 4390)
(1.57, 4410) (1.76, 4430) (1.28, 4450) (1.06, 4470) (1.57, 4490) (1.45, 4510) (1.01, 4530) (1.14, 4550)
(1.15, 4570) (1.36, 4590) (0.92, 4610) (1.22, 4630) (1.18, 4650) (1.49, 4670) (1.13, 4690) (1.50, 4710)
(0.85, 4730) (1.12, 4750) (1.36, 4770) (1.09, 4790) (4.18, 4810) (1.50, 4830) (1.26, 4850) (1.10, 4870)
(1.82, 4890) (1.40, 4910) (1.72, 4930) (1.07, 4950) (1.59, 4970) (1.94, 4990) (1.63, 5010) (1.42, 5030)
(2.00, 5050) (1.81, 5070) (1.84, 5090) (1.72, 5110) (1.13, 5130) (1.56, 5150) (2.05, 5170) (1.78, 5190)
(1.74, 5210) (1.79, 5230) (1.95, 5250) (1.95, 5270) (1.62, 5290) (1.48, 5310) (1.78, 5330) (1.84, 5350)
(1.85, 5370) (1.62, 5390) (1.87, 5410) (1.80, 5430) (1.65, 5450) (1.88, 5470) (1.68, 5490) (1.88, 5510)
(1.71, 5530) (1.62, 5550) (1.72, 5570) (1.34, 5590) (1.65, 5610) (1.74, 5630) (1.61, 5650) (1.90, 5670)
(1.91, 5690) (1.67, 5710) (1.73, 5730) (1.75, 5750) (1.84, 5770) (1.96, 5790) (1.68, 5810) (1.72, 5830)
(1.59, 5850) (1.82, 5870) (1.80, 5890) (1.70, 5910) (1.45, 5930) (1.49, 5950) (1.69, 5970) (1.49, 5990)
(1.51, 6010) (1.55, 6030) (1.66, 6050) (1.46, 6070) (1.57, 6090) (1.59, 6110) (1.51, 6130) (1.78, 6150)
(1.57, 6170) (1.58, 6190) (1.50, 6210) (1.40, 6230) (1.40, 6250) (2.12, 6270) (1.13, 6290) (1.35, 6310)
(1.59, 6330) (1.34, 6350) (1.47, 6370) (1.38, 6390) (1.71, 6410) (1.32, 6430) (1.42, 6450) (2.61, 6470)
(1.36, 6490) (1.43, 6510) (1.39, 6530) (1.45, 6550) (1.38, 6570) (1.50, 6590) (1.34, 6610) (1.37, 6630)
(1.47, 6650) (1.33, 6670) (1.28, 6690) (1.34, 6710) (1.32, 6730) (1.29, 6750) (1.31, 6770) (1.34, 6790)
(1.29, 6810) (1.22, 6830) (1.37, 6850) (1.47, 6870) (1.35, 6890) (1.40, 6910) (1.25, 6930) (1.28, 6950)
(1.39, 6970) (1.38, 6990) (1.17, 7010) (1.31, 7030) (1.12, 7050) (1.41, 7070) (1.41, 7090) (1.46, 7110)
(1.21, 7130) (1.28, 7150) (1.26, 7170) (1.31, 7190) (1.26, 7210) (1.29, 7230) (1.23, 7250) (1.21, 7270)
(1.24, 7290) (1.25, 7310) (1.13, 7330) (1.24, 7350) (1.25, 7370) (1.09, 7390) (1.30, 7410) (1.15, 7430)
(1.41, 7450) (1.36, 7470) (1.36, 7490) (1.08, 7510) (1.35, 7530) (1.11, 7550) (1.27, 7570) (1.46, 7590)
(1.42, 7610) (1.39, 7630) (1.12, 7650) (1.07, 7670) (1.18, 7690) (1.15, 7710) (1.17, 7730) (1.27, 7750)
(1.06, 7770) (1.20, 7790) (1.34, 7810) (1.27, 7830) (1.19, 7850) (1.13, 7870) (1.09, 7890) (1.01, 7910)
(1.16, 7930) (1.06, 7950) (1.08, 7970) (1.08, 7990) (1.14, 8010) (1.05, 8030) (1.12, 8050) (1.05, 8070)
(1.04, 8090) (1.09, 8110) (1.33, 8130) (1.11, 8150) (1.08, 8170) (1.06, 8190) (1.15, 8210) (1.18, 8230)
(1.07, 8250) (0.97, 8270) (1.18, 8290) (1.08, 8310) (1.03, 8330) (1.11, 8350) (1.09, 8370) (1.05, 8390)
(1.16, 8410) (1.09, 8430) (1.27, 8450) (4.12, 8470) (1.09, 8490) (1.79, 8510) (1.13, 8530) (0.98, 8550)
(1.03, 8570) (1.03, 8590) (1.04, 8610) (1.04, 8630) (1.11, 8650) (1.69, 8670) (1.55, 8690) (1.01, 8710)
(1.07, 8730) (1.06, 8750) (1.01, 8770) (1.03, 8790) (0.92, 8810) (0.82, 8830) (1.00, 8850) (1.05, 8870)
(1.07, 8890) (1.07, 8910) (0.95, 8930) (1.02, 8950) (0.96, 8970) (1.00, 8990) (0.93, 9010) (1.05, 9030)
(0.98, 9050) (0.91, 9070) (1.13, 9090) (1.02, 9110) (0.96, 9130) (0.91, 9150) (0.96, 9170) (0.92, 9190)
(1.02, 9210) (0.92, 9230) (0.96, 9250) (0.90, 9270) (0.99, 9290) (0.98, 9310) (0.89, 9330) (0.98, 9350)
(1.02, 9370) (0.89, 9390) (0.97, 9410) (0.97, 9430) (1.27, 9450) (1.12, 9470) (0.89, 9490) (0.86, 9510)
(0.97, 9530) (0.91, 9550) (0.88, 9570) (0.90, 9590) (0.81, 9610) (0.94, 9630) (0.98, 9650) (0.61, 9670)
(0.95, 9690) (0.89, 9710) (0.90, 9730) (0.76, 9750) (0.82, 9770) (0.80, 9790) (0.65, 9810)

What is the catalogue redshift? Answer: 0.29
